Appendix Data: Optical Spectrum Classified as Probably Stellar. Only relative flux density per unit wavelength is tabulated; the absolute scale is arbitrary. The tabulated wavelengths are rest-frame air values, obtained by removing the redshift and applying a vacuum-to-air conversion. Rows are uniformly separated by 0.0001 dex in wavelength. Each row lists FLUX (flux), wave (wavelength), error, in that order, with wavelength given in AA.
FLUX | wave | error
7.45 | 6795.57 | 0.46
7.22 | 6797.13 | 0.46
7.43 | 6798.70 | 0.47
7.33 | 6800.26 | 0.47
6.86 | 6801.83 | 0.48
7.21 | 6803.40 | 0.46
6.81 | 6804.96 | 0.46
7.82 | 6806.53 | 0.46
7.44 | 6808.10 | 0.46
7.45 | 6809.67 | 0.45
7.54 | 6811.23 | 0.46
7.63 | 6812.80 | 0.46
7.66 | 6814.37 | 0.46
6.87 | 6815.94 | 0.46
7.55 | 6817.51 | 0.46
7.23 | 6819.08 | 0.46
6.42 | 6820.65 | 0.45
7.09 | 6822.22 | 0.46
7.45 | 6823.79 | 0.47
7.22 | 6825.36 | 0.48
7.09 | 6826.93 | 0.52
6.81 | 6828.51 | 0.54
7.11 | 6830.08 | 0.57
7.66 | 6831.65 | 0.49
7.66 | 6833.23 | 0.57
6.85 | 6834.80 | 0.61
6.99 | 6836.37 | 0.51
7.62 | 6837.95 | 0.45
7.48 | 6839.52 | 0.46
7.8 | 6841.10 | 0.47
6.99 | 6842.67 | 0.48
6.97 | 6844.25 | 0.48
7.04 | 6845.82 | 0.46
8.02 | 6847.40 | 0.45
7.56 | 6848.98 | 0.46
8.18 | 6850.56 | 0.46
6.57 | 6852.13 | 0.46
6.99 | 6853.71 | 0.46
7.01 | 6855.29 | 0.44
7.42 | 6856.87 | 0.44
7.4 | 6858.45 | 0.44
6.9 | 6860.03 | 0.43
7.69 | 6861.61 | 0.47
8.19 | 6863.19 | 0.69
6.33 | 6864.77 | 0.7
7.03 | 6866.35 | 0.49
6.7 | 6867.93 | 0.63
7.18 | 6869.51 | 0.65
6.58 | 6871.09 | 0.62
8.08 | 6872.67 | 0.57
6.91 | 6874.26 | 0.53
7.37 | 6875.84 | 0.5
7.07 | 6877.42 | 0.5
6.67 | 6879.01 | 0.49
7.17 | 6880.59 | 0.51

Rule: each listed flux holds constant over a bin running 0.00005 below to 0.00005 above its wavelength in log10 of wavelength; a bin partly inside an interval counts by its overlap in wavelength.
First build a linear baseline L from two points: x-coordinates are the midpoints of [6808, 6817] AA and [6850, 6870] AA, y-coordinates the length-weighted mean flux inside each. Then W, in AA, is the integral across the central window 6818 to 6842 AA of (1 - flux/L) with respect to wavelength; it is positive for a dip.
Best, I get 0.4 AA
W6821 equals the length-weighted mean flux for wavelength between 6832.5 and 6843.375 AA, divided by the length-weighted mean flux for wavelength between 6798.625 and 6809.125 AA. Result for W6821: 1.01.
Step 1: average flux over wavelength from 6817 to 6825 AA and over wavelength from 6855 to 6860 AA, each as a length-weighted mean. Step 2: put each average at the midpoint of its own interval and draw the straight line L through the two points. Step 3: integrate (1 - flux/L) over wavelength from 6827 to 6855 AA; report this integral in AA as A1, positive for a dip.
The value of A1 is -0.4 AA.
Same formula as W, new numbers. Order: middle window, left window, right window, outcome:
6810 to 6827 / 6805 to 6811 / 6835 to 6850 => 0.4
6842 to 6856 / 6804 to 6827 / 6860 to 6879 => -0.1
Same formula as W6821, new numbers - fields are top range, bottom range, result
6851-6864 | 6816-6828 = 1.02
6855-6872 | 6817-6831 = 1.01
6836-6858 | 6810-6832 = 1.01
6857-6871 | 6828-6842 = 0.98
